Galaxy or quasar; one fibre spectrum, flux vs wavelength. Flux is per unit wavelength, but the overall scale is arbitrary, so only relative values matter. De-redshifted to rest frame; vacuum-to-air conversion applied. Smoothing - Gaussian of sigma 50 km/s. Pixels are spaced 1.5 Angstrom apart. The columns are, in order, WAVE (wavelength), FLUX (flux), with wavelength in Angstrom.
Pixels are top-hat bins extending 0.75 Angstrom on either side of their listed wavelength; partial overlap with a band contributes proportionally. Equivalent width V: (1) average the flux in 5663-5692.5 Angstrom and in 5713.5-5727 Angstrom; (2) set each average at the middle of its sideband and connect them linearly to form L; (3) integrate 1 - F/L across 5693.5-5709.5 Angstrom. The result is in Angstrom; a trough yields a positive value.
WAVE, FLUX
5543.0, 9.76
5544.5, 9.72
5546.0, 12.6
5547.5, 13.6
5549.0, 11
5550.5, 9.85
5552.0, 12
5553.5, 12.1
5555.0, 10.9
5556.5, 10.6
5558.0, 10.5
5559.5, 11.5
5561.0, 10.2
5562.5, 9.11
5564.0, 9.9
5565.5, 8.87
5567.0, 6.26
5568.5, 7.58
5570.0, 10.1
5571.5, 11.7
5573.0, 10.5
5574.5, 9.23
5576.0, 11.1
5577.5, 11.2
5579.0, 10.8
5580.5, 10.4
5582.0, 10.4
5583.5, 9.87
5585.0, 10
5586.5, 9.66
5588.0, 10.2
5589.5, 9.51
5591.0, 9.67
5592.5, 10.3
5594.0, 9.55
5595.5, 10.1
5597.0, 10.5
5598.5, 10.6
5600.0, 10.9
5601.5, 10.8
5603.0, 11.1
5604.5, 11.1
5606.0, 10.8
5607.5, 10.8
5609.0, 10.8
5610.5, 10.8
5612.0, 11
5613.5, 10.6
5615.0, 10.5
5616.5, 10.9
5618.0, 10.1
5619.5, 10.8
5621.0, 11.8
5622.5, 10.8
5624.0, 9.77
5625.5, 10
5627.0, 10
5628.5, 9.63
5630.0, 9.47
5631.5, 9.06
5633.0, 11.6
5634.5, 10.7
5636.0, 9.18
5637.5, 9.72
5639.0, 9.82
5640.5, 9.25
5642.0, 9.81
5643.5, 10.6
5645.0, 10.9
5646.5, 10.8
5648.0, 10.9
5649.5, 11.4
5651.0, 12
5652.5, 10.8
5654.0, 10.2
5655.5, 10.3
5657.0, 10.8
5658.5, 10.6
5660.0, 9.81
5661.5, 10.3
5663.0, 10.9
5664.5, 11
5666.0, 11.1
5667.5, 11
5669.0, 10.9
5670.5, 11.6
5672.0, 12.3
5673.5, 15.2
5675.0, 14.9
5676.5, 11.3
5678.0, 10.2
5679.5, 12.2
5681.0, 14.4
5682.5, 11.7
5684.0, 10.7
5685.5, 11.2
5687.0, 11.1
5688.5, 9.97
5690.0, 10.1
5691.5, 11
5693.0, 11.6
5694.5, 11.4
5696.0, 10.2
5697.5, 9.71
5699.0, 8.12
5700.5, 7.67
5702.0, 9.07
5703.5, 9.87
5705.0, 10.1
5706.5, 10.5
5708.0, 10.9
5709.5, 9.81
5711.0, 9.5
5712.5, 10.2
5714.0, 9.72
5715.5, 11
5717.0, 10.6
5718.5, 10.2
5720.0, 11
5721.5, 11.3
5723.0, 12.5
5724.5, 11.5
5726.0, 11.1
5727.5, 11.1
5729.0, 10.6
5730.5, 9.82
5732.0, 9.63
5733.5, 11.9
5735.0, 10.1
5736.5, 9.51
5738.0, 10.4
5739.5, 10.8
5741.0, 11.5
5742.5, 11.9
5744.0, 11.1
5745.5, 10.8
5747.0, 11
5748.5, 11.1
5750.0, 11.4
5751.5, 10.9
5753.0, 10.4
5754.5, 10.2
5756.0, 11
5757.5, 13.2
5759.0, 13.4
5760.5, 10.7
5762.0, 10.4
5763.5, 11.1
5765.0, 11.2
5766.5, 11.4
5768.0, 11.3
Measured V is 2.14 Angstrom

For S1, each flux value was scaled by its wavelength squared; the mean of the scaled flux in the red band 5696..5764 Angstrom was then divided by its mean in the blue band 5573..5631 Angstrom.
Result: 1.1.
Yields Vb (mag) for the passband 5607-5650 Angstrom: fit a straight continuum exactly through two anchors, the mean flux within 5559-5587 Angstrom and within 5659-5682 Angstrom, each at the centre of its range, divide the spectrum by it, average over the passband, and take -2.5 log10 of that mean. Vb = 0.06 mag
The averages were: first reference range 9.9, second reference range 11.8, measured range 10.4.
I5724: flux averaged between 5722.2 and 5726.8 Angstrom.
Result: 11.7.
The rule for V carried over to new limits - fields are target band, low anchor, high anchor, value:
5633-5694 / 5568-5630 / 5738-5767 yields -1.8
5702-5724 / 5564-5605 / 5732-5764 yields 0.7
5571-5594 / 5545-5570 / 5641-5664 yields 0.4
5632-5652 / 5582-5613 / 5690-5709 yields -0.5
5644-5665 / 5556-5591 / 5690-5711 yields -1.7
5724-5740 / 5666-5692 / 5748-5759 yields 1.2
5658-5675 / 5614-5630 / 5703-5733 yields -1.7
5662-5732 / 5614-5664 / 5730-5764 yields -1.2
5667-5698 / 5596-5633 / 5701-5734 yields -3.1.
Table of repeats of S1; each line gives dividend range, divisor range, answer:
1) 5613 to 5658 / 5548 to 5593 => 1.05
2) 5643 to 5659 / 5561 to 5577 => 1.18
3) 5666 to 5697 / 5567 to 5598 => 1.20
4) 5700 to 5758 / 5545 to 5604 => 1.08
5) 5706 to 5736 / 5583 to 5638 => 1.07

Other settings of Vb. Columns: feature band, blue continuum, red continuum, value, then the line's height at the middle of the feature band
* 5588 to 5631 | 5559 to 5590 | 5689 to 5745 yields -0.04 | 10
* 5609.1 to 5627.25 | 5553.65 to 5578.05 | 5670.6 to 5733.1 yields -0.03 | 10.3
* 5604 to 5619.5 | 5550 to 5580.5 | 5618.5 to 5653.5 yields -0.04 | 10.3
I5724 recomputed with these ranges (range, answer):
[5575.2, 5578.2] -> 11.1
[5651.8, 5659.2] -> 10.5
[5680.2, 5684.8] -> 12.3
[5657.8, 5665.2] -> 10.5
